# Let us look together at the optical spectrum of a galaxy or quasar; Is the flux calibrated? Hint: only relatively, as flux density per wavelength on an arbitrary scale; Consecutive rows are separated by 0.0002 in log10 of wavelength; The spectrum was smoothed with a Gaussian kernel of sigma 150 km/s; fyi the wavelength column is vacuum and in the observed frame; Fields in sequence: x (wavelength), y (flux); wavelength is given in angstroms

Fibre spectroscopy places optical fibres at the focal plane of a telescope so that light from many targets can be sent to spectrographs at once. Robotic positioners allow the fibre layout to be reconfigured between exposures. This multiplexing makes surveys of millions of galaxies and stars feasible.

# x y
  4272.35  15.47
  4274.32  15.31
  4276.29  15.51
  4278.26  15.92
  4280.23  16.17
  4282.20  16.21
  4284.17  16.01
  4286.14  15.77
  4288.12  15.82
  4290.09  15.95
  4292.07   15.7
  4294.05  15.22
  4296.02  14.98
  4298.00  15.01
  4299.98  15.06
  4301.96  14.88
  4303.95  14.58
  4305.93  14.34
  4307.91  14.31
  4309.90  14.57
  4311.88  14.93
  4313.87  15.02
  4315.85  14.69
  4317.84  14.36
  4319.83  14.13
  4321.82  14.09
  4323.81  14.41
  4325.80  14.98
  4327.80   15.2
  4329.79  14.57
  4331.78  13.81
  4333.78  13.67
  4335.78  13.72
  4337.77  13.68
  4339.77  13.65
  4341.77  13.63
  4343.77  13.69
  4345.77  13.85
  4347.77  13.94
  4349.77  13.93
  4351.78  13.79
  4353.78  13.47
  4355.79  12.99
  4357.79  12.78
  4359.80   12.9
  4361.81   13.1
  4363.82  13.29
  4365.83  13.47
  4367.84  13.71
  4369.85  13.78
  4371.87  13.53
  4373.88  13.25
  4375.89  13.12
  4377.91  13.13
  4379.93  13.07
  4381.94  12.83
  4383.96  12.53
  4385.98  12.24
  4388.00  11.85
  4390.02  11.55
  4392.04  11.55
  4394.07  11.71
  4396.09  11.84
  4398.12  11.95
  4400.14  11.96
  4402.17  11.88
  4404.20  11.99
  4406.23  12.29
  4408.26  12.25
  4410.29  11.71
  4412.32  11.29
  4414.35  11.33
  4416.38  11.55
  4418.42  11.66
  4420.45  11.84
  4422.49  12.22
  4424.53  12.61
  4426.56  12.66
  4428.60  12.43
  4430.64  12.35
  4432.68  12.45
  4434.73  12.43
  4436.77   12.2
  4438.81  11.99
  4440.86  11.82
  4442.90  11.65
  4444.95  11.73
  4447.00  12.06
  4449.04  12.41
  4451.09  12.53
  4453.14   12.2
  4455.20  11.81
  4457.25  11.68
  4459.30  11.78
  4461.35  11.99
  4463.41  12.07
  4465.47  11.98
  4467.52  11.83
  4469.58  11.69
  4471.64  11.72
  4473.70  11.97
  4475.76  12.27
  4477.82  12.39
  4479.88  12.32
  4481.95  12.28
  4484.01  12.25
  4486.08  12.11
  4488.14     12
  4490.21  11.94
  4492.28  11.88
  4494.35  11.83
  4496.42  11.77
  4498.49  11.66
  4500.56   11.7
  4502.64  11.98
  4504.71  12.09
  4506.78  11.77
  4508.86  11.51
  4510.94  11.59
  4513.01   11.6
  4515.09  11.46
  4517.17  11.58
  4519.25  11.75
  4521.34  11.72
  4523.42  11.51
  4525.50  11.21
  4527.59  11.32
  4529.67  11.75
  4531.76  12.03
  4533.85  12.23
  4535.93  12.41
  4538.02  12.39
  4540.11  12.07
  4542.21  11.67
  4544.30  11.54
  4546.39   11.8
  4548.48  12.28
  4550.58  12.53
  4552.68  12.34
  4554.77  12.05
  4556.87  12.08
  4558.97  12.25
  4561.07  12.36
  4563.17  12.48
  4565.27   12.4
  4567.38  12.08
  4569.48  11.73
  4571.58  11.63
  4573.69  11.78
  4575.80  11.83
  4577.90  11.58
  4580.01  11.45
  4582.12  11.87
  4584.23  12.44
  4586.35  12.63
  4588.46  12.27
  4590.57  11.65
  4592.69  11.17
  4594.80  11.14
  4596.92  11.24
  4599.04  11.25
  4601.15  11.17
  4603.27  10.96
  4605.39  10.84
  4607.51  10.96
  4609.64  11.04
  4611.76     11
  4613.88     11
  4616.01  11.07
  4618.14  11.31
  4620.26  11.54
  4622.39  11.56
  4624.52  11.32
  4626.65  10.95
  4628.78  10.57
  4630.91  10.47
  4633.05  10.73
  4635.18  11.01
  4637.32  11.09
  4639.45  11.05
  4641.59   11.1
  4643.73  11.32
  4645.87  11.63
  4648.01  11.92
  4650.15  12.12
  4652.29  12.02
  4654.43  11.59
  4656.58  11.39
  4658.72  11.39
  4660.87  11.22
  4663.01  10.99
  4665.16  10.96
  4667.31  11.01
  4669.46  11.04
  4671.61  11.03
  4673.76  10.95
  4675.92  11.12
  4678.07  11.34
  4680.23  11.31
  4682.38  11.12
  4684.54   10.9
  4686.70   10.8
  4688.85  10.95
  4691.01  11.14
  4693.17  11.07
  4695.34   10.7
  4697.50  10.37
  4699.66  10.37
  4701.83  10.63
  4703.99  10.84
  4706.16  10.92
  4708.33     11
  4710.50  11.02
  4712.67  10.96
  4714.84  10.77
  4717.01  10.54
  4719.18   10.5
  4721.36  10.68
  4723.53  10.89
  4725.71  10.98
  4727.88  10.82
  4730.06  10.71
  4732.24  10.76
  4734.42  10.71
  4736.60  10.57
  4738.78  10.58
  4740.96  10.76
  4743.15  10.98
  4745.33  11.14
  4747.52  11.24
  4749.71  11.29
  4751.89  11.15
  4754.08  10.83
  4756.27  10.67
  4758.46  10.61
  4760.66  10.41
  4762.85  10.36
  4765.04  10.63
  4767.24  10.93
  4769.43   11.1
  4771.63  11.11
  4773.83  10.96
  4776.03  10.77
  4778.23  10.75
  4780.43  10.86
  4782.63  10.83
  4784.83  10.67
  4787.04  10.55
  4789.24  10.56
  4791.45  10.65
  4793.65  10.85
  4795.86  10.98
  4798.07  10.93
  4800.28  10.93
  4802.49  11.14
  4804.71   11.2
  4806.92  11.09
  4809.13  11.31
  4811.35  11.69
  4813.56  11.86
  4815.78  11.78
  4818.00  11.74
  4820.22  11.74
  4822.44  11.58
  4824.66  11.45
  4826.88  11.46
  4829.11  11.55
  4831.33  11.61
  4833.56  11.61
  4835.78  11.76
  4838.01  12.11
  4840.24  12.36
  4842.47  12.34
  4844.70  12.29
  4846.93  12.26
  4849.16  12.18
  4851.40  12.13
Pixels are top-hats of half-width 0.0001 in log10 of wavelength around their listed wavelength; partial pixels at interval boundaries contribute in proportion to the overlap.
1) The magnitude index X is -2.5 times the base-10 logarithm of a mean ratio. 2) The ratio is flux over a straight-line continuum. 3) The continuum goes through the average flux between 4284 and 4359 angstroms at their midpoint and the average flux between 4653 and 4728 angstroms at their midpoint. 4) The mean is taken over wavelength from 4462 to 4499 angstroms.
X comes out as 0.08 mag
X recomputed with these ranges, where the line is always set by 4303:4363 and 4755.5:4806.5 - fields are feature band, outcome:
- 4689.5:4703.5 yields 0.07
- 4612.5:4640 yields 0.08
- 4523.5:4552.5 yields 0.05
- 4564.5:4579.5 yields 0.04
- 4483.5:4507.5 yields 0.08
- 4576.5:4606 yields 0.06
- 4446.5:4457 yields 0.09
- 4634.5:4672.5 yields 0.04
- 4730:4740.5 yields 0.05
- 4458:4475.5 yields 0.10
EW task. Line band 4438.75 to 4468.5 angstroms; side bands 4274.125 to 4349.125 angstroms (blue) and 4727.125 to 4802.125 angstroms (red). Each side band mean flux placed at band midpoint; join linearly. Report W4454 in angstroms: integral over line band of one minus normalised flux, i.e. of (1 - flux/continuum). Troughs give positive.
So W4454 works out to 3.4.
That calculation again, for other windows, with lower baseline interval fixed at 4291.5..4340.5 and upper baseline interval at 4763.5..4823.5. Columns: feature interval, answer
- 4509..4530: 2.45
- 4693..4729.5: 2.85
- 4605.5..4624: 1.79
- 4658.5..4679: 1.52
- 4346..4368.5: 1.31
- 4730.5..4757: 1.27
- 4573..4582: 0.69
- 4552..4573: 1.02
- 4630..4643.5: 1.41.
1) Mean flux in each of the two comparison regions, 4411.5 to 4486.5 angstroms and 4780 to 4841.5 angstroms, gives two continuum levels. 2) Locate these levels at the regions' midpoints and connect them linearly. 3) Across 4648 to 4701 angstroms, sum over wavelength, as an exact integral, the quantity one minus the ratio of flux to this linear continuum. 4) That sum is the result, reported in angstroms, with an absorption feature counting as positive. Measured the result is 2.11 angstroms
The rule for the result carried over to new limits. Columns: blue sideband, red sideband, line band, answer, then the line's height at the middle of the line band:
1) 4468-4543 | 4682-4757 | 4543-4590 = -2.0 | 11.6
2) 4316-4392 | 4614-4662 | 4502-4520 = 0.8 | 12.3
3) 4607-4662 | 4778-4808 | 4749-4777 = 0.3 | 10.9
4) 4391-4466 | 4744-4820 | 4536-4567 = -1.4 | 11.6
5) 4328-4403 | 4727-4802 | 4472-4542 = 2.3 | 12.3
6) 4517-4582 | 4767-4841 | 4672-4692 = 0.9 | 11.6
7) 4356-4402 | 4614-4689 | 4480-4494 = 0.0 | 12.1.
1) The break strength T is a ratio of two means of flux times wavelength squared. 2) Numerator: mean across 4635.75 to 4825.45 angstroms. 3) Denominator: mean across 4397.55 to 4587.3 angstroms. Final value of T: 1.0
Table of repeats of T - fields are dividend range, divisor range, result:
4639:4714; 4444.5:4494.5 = 1.01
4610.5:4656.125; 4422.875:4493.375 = 1.00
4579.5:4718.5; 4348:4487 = 1.00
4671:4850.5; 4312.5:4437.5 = 1.01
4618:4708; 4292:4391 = 0.93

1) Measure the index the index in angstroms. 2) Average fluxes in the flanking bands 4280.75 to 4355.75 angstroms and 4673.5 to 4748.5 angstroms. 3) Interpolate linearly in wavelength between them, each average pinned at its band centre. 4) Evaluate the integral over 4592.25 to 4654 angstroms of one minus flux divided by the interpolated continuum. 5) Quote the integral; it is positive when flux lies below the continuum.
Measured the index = 2.6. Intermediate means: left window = 14.6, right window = 10.9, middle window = 11.2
